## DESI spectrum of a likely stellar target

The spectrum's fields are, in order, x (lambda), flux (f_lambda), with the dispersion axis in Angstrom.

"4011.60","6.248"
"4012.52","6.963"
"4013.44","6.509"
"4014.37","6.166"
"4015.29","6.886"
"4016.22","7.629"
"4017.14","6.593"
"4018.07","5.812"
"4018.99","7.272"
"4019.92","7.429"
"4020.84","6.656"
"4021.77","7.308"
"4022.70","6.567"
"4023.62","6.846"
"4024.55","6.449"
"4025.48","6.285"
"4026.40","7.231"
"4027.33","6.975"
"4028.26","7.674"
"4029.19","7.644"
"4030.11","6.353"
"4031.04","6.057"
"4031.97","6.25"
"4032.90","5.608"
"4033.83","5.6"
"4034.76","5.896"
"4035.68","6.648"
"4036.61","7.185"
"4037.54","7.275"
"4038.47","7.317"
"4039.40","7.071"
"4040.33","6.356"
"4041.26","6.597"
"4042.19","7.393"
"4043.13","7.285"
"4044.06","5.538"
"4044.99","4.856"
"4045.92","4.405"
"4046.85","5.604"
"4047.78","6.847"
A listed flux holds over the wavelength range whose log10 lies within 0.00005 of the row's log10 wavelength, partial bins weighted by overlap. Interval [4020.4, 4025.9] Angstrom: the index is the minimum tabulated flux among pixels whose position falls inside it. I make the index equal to 6.285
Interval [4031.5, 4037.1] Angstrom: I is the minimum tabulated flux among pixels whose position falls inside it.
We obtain 5.6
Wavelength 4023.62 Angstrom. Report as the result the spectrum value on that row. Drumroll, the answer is 6.846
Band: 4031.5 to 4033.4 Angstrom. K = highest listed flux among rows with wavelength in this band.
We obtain 6.25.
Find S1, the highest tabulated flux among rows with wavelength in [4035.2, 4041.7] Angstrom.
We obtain 7.317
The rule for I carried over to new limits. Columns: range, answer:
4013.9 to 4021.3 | 5.812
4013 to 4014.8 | 6.166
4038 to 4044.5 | 5.538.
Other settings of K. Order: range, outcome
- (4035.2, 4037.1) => 7.185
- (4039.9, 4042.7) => 7.393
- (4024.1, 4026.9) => 7.231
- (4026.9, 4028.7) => 7.674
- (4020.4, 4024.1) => 7.308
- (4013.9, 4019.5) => 7.629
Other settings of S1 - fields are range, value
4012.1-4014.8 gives 6.963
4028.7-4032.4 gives 7.644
